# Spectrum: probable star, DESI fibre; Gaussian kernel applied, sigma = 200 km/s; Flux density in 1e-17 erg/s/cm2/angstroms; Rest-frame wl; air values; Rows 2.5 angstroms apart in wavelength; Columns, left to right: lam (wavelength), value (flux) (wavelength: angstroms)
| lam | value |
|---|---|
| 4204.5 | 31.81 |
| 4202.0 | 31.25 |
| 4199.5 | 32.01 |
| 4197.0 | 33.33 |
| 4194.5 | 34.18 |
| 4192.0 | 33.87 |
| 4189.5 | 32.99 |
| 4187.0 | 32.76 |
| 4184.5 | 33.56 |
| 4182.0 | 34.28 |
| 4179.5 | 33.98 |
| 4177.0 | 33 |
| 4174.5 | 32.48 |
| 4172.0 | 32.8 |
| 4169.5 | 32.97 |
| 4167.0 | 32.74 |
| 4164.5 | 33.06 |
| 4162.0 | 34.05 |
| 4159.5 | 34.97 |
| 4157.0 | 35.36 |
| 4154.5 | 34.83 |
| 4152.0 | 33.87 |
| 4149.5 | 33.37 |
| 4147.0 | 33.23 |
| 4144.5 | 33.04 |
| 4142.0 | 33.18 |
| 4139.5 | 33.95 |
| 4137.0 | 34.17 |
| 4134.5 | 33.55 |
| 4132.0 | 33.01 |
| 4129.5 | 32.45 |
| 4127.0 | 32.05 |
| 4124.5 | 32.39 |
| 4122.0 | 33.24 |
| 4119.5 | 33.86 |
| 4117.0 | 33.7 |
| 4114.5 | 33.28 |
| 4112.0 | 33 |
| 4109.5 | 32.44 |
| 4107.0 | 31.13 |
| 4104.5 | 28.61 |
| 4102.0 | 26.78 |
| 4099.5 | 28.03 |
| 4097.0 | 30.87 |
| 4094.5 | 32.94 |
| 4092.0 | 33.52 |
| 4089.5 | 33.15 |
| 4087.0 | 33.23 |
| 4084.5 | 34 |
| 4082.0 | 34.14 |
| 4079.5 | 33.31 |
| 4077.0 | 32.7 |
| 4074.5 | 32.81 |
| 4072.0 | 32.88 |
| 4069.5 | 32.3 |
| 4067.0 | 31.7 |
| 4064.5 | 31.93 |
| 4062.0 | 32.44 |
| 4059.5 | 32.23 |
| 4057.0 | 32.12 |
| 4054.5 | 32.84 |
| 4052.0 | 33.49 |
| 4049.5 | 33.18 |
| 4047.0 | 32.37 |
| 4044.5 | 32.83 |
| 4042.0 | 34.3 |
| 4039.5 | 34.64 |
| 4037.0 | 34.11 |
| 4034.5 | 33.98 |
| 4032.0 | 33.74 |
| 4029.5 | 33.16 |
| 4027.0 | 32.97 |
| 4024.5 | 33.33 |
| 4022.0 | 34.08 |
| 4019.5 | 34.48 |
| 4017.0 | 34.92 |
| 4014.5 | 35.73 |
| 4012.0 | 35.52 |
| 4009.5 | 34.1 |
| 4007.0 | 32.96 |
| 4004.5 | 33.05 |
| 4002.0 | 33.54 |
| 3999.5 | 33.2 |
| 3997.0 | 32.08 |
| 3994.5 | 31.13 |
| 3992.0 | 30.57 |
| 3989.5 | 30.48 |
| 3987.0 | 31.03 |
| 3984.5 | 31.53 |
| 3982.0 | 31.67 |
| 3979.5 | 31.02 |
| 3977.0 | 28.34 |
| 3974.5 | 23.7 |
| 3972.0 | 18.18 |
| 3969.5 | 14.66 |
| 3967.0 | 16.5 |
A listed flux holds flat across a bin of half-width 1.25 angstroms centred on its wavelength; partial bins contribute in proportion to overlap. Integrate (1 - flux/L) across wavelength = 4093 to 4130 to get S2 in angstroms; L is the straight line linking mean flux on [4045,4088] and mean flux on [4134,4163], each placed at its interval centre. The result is 2.0 angstroms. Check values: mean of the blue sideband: 32.8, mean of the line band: 31.6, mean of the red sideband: 34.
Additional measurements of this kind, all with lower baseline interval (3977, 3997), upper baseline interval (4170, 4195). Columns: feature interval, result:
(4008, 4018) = -1.20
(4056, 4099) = -0.78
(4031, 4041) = -0.82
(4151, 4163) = -0.58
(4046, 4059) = -0.42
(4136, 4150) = -0.26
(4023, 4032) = -0.52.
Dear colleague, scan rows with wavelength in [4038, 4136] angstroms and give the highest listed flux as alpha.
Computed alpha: 34.64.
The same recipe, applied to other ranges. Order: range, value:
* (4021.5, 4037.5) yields 34.11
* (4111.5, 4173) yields 35.36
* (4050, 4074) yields 33.49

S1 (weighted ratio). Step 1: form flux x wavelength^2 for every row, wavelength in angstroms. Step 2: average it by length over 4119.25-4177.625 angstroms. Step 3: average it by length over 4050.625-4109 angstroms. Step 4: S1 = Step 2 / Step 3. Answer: 1.08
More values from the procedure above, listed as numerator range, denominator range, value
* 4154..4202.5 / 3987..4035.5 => 1.09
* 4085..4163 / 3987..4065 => 1.04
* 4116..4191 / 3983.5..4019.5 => 1.09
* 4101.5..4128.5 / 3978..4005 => 1.07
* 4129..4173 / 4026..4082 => 1.07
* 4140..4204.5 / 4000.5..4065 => 1.06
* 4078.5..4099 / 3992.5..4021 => 1.02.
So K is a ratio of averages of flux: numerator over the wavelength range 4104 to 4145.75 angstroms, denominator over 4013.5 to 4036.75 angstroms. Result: 0.97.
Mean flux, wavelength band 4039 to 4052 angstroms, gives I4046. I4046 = 33.4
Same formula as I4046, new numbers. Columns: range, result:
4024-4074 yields 33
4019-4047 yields 33.7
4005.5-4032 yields 34.1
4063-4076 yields 32.3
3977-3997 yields 31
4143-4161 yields 34.1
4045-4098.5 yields 32.7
